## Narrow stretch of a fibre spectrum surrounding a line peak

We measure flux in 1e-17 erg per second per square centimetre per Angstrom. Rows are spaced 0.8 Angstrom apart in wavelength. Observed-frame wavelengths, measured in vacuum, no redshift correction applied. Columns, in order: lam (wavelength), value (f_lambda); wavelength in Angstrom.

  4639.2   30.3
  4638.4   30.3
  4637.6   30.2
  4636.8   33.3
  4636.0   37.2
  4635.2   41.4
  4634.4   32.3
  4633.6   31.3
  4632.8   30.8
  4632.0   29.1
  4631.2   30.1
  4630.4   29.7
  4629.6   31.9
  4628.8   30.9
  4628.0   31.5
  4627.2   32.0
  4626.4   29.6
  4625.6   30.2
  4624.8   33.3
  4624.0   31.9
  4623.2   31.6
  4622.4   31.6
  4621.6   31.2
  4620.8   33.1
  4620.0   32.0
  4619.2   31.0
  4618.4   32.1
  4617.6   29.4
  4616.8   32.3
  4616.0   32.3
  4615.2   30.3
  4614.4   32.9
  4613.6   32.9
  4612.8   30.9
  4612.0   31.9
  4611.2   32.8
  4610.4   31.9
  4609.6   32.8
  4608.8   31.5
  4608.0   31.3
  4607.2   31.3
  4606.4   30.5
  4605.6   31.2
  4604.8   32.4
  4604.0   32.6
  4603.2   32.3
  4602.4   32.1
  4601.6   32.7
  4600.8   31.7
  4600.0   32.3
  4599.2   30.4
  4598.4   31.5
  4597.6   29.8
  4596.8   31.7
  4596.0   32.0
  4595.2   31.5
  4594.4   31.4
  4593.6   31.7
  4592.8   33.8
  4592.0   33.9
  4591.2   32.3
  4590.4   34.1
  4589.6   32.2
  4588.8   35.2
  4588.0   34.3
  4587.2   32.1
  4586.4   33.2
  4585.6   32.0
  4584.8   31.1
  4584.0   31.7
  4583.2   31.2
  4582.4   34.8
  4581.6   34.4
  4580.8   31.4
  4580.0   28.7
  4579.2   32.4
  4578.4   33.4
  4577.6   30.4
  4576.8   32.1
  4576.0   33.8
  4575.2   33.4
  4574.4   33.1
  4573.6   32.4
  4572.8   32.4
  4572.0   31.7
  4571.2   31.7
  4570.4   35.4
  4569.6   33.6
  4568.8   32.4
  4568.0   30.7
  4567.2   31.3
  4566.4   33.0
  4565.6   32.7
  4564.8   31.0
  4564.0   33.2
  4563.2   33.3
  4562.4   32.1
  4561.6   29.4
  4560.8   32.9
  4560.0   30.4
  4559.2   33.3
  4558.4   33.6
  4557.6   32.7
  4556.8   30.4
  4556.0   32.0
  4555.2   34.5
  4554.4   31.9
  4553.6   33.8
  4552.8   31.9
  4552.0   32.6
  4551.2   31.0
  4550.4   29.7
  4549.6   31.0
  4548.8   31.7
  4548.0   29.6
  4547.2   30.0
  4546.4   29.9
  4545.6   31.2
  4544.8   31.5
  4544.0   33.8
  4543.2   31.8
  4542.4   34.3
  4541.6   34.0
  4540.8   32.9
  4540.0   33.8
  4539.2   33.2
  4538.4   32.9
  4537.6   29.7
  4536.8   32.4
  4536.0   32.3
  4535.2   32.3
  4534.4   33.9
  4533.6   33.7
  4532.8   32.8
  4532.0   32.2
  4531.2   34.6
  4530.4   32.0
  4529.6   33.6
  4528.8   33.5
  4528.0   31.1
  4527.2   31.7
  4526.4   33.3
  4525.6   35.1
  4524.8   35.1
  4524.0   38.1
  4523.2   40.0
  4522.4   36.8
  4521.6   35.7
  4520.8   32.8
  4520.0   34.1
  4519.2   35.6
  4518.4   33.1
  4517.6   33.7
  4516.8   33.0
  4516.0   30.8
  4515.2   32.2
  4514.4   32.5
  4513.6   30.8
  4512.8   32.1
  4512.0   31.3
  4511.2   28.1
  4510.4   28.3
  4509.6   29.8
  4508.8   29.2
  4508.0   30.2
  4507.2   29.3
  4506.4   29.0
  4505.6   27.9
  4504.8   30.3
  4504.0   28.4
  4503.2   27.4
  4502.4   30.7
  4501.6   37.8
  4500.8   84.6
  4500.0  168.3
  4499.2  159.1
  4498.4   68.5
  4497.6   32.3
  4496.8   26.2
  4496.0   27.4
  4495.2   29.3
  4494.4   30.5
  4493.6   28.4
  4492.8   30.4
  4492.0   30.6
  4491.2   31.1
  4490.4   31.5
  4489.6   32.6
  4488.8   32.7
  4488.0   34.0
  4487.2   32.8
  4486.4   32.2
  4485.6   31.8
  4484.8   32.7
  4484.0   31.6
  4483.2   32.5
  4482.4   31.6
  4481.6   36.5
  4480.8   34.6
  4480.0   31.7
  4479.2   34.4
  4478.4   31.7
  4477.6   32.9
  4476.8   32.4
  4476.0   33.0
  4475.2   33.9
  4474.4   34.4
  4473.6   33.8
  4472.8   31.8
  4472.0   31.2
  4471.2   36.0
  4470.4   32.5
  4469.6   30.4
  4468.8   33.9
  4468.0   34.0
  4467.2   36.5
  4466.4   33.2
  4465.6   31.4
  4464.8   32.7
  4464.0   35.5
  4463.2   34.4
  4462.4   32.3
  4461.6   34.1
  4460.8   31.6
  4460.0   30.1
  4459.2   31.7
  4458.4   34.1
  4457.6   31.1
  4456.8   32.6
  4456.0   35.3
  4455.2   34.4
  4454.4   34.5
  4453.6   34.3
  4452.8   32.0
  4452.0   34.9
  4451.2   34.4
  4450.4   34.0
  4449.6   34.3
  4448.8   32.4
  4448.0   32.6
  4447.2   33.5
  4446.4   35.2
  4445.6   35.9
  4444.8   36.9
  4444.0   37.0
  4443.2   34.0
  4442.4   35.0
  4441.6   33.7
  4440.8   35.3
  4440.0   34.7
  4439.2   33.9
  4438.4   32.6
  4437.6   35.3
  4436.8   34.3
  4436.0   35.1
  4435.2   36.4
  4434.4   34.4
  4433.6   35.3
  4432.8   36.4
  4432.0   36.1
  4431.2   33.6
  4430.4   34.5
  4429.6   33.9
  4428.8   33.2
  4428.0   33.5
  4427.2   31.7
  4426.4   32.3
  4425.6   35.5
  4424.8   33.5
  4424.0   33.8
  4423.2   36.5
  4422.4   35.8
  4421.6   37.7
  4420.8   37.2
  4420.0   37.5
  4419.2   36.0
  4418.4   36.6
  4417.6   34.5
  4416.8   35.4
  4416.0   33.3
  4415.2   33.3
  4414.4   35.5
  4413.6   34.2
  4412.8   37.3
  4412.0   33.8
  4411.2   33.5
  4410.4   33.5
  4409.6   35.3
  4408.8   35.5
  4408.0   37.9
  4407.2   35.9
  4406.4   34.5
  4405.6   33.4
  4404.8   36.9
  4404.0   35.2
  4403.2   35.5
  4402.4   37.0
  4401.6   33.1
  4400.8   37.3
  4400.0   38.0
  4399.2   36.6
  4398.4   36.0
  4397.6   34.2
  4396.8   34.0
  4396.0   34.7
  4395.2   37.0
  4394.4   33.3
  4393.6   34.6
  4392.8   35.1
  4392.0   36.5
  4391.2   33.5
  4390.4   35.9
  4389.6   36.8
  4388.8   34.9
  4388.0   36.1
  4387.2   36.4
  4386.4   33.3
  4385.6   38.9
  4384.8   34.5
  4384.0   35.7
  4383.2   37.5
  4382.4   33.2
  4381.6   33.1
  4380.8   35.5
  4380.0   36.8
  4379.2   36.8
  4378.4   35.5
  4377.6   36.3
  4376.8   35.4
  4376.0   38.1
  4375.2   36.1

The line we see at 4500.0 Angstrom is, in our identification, H-gamma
